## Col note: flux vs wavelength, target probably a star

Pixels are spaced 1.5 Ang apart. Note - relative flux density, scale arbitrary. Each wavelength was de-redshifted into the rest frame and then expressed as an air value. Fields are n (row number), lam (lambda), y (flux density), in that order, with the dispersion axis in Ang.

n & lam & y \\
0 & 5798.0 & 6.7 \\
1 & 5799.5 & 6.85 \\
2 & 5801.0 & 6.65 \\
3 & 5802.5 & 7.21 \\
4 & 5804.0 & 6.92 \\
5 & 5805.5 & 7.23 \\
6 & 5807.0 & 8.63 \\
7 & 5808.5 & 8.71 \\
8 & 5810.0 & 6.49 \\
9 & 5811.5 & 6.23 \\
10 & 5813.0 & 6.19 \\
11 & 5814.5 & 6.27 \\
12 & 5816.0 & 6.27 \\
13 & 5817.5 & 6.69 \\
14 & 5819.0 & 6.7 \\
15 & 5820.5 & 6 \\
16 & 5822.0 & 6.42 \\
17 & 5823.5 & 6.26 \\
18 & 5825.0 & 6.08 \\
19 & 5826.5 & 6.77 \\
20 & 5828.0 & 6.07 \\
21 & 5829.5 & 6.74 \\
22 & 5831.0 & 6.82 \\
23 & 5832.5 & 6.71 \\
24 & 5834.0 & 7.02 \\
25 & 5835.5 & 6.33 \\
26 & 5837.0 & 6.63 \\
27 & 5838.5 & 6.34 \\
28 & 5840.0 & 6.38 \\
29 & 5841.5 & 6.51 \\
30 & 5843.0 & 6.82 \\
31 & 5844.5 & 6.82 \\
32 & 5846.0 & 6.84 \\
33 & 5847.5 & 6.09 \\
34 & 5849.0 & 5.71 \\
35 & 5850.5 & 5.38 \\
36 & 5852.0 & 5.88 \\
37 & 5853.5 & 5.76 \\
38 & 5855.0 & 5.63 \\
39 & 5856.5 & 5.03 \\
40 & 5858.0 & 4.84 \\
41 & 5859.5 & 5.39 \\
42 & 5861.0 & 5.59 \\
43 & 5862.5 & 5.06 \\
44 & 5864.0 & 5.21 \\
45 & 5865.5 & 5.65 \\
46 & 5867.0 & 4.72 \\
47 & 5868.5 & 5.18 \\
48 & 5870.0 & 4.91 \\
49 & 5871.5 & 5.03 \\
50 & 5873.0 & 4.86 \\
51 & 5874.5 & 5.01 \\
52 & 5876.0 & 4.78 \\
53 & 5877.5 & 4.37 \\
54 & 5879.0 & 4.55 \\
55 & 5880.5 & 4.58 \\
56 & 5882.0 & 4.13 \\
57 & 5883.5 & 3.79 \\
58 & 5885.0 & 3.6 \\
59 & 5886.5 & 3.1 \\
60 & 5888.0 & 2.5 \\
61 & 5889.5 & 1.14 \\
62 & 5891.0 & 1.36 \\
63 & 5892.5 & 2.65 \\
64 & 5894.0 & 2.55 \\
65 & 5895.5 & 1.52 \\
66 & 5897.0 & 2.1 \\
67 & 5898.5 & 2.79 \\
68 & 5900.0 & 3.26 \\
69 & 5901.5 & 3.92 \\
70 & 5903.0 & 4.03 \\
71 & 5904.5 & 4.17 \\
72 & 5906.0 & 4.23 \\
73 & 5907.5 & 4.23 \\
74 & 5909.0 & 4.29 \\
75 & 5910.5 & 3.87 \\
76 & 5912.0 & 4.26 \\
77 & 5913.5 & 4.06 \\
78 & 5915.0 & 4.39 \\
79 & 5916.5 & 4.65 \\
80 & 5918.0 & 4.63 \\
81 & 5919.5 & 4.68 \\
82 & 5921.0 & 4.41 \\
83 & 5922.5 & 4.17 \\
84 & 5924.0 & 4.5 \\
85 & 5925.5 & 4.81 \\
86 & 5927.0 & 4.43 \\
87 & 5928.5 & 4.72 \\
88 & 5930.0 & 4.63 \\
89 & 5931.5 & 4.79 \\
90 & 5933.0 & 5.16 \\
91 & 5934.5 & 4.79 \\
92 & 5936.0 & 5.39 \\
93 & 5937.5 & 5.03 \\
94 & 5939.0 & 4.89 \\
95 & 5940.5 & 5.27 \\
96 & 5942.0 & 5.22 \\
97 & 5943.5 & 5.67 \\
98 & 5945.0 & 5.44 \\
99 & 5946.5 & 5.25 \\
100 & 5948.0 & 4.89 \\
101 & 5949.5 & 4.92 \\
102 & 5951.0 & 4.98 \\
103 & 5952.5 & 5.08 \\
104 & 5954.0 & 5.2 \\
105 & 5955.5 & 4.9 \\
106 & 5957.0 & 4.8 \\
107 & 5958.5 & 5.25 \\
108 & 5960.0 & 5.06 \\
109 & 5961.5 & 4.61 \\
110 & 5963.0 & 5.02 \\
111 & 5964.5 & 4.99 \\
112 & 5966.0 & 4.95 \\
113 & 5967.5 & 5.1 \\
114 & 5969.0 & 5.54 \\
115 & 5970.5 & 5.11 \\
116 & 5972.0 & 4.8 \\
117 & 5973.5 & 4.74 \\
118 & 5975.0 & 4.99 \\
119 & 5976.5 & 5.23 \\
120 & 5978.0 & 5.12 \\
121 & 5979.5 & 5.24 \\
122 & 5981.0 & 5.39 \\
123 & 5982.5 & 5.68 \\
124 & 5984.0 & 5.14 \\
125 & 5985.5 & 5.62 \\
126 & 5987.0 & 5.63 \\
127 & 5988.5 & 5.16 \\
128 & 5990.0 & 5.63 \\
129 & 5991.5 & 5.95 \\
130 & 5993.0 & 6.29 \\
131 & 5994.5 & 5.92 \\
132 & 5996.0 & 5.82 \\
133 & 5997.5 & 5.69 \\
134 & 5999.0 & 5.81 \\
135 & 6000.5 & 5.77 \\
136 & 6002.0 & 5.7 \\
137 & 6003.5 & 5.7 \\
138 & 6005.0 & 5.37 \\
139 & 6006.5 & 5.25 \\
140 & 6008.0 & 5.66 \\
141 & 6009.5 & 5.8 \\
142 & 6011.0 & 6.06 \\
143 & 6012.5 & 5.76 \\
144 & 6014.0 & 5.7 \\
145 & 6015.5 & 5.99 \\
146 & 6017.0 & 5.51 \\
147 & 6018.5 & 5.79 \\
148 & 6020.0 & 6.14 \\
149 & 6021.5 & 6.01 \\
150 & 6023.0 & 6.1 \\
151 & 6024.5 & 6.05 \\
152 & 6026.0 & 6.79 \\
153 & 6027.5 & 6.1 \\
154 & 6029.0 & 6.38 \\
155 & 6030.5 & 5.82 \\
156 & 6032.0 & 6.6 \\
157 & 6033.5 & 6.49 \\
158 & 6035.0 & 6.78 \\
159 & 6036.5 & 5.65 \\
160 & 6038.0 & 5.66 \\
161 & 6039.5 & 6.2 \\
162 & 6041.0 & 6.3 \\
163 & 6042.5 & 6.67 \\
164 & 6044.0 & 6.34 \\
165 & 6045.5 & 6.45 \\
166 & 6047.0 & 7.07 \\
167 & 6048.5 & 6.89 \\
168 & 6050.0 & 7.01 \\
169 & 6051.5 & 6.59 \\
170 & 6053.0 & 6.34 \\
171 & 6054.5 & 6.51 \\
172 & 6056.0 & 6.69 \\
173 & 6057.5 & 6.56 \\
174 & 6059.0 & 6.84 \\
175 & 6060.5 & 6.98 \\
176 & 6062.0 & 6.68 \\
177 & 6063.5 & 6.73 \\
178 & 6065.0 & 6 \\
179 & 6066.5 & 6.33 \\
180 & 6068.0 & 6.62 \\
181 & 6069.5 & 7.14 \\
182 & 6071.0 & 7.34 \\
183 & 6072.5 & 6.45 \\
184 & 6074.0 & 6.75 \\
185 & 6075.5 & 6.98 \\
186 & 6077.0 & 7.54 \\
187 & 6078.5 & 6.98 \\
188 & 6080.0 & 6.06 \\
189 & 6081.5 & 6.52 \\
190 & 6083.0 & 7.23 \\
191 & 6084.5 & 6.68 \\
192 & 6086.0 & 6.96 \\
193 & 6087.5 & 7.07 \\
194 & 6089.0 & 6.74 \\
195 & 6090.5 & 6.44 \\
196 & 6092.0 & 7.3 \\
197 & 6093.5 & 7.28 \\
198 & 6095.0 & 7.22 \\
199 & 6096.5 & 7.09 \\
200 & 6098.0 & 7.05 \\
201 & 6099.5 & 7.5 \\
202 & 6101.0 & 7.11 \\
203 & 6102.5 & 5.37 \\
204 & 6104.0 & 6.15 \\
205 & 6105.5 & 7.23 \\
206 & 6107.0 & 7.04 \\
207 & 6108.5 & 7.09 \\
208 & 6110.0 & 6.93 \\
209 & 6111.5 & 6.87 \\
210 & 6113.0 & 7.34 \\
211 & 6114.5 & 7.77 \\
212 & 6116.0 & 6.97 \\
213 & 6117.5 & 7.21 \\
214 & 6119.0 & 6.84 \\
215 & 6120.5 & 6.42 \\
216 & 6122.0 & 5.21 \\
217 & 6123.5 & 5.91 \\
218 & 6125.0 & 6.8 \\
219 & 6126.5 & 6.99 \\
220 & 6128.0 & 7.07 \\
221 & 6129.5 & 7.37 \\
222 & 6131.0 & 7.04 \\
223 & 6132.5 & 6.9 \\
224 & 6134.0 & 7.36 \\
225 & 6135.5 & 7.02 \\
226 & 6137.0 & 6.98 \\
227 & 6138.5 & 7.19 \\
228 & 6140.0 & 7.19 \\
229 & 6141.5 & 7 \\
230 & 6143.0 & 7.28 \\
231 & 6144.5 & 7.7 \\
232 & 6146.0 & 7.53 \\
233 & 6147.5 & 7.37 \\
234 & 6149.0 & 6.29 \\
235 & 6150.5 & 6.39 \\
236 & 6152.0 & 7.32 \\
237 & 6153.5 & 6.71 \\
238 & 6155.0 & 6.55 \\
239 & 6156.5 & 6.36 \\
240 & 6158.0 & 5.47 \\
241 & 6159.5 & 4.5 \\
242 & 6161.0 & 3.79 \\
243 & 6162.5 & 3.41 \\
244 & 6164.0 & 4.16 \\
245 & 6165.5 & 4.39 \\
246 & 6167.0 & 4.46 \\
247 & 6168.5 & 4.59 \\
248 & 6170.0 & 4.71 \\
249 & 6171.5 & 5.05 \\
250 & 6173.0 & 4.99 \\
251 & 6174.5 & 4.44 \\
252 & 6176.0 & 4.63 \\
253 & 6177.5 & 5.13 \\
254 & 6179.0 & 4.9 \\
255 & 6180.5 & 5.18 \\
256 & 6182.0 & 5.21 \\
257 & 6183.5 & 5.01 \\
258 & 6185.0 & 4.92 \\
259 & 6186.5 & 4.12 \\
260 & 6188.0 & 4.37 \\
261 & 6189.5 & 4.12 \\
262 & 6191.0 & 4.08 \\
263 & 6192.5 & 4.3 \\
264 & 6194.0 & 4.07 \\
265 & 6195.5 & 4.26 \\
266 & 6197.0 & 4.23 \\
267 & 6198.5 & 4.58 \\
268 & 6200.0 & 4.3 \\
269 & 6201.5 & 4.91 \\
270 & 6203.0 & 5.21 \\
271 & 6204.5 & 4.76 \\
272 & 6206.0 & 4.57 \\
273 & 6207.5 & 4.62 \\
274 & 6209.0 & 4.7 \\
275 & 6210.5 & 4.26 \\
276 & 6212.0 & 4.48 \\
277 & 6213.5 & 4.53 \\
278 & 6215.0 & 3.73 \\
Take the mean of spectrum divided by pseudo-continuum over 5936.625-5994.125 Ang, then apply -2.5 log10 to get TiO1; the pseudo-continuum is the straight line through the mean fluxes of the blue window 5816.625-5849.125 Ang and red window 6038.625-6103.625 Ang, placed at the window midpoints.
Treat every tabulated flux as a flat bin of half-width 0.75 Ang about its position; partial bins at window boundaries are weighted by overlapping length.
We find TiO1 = 0.26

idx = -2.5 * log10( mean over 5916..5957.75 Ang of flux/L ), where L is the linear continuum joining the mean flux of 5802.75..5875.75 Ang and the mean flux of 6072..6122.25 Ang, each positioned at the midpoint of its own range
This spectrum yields 0.29 mag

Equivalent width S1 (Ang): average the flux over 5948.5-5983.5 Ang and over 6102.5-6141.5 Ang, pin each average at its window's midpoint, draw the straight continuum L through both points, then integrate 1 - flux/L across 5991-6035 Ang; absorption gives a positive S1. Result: -2.5 Ang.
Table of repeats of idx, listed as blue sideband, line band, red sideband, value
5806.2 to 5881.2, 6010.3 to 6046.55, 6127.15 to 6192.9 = -0.06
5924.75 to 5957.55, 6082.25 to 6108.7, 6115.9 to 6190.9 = -0.22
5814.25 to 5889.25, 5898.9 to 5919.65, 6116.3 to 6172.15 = 0.34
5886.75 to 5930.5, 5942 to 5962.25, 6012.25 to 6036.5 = -0.11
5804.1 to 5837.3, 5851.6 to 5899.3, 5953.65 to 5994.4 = 0.44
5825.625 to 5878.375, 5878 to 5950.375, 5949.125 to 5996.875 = 0.31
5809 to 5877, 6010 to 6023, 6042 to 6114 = 0.12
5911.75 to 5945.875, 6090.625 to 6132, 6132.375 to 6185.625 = -0.23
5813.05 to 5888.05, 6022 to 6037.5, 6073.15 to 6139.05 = 0.04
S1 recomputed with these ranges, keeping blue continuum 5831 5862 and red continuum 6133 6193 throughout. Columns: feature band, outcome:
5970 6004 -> 2.17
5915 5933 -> 4.12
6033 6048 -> -1.55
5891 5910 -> 8.74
